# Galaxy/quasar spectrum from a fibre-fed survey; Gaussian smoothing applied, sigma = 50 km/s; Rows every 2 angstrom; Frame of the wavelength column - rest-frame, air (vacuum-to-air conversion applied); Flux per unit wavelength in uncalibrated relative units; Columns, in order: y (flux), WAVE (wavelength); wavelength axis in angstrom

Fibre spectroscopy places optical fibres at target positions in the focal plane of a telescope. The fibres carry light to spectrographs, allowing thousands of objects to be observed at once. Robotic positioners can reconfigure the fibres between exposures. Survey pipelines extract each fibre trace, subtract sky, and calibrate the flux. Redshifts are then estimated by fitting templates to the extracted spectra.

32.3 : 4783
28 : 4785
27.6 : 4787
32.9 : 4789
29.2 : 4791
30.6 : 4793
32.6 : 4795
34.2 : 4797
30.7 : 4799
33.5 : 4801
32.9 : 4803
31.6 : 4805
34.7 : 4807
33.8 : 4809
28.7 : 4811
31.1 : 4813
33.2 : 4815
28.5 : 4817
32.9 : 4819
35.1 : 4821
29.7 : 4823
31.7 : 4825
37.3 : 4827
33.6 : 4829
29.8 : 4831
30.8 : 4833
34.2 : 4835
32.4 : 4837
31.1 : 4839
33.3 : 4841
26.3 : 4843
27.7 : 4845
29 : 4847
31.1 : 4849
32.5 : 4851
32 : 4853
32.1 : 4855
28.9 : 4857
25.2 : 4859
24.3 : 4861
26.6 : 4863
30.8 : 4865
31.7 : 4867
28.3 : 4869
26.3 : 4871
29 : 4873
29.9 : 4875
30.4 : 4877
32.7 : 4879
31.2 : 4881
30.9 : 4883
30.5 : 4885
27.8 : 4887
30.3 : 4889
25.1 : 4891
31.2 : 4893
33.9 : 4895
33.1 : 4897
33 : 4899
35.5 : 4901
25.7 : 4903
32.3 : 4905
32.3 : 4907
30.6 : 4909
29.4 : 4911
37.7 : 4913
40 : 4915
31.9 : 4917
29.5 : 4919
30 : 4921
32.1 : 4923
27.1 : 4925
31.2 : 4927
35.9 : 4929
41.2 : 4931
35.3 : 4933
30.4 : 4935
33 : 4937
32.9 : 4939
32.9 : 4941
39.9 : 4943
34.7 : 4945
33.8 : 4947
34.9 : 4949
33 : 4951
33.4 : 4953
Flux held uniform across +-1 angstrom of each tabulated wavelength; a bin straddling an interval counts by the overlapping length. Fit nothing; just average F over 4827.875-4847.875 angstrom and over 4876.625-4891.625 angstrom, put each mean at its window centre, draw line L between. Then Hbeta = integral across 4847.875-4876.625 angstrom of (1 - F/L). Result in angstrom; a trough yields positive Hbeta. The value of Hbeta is 1.1 angstrom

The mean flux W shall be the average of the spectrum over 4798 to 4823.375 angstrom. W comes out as 32.1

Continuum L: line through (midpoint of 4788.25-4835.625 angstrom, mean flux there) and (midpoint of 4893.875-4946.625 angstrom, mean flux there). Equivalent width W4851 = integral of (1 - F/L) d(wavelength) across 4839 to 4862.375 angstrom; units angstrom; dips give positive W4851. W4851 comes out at 2.29 angstrom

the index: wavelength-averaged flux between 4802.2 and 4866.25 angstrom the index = 31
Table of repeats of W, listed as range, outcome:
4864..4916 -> 31.1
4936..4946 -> 34.7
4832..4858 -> 30.9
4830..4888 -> 29.9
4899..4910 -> 31.4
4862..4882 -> 29.7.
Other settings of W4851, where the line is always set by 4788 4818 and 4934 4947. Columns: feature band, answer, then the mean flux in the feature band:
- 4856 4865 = 1.6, 26.8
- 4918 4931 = 0.8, 31.8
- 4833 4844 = 0.3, 31.4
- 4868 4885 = 1.6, 29.9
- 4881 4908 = 1.9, 30.9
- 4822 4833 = 0.0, 32.3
